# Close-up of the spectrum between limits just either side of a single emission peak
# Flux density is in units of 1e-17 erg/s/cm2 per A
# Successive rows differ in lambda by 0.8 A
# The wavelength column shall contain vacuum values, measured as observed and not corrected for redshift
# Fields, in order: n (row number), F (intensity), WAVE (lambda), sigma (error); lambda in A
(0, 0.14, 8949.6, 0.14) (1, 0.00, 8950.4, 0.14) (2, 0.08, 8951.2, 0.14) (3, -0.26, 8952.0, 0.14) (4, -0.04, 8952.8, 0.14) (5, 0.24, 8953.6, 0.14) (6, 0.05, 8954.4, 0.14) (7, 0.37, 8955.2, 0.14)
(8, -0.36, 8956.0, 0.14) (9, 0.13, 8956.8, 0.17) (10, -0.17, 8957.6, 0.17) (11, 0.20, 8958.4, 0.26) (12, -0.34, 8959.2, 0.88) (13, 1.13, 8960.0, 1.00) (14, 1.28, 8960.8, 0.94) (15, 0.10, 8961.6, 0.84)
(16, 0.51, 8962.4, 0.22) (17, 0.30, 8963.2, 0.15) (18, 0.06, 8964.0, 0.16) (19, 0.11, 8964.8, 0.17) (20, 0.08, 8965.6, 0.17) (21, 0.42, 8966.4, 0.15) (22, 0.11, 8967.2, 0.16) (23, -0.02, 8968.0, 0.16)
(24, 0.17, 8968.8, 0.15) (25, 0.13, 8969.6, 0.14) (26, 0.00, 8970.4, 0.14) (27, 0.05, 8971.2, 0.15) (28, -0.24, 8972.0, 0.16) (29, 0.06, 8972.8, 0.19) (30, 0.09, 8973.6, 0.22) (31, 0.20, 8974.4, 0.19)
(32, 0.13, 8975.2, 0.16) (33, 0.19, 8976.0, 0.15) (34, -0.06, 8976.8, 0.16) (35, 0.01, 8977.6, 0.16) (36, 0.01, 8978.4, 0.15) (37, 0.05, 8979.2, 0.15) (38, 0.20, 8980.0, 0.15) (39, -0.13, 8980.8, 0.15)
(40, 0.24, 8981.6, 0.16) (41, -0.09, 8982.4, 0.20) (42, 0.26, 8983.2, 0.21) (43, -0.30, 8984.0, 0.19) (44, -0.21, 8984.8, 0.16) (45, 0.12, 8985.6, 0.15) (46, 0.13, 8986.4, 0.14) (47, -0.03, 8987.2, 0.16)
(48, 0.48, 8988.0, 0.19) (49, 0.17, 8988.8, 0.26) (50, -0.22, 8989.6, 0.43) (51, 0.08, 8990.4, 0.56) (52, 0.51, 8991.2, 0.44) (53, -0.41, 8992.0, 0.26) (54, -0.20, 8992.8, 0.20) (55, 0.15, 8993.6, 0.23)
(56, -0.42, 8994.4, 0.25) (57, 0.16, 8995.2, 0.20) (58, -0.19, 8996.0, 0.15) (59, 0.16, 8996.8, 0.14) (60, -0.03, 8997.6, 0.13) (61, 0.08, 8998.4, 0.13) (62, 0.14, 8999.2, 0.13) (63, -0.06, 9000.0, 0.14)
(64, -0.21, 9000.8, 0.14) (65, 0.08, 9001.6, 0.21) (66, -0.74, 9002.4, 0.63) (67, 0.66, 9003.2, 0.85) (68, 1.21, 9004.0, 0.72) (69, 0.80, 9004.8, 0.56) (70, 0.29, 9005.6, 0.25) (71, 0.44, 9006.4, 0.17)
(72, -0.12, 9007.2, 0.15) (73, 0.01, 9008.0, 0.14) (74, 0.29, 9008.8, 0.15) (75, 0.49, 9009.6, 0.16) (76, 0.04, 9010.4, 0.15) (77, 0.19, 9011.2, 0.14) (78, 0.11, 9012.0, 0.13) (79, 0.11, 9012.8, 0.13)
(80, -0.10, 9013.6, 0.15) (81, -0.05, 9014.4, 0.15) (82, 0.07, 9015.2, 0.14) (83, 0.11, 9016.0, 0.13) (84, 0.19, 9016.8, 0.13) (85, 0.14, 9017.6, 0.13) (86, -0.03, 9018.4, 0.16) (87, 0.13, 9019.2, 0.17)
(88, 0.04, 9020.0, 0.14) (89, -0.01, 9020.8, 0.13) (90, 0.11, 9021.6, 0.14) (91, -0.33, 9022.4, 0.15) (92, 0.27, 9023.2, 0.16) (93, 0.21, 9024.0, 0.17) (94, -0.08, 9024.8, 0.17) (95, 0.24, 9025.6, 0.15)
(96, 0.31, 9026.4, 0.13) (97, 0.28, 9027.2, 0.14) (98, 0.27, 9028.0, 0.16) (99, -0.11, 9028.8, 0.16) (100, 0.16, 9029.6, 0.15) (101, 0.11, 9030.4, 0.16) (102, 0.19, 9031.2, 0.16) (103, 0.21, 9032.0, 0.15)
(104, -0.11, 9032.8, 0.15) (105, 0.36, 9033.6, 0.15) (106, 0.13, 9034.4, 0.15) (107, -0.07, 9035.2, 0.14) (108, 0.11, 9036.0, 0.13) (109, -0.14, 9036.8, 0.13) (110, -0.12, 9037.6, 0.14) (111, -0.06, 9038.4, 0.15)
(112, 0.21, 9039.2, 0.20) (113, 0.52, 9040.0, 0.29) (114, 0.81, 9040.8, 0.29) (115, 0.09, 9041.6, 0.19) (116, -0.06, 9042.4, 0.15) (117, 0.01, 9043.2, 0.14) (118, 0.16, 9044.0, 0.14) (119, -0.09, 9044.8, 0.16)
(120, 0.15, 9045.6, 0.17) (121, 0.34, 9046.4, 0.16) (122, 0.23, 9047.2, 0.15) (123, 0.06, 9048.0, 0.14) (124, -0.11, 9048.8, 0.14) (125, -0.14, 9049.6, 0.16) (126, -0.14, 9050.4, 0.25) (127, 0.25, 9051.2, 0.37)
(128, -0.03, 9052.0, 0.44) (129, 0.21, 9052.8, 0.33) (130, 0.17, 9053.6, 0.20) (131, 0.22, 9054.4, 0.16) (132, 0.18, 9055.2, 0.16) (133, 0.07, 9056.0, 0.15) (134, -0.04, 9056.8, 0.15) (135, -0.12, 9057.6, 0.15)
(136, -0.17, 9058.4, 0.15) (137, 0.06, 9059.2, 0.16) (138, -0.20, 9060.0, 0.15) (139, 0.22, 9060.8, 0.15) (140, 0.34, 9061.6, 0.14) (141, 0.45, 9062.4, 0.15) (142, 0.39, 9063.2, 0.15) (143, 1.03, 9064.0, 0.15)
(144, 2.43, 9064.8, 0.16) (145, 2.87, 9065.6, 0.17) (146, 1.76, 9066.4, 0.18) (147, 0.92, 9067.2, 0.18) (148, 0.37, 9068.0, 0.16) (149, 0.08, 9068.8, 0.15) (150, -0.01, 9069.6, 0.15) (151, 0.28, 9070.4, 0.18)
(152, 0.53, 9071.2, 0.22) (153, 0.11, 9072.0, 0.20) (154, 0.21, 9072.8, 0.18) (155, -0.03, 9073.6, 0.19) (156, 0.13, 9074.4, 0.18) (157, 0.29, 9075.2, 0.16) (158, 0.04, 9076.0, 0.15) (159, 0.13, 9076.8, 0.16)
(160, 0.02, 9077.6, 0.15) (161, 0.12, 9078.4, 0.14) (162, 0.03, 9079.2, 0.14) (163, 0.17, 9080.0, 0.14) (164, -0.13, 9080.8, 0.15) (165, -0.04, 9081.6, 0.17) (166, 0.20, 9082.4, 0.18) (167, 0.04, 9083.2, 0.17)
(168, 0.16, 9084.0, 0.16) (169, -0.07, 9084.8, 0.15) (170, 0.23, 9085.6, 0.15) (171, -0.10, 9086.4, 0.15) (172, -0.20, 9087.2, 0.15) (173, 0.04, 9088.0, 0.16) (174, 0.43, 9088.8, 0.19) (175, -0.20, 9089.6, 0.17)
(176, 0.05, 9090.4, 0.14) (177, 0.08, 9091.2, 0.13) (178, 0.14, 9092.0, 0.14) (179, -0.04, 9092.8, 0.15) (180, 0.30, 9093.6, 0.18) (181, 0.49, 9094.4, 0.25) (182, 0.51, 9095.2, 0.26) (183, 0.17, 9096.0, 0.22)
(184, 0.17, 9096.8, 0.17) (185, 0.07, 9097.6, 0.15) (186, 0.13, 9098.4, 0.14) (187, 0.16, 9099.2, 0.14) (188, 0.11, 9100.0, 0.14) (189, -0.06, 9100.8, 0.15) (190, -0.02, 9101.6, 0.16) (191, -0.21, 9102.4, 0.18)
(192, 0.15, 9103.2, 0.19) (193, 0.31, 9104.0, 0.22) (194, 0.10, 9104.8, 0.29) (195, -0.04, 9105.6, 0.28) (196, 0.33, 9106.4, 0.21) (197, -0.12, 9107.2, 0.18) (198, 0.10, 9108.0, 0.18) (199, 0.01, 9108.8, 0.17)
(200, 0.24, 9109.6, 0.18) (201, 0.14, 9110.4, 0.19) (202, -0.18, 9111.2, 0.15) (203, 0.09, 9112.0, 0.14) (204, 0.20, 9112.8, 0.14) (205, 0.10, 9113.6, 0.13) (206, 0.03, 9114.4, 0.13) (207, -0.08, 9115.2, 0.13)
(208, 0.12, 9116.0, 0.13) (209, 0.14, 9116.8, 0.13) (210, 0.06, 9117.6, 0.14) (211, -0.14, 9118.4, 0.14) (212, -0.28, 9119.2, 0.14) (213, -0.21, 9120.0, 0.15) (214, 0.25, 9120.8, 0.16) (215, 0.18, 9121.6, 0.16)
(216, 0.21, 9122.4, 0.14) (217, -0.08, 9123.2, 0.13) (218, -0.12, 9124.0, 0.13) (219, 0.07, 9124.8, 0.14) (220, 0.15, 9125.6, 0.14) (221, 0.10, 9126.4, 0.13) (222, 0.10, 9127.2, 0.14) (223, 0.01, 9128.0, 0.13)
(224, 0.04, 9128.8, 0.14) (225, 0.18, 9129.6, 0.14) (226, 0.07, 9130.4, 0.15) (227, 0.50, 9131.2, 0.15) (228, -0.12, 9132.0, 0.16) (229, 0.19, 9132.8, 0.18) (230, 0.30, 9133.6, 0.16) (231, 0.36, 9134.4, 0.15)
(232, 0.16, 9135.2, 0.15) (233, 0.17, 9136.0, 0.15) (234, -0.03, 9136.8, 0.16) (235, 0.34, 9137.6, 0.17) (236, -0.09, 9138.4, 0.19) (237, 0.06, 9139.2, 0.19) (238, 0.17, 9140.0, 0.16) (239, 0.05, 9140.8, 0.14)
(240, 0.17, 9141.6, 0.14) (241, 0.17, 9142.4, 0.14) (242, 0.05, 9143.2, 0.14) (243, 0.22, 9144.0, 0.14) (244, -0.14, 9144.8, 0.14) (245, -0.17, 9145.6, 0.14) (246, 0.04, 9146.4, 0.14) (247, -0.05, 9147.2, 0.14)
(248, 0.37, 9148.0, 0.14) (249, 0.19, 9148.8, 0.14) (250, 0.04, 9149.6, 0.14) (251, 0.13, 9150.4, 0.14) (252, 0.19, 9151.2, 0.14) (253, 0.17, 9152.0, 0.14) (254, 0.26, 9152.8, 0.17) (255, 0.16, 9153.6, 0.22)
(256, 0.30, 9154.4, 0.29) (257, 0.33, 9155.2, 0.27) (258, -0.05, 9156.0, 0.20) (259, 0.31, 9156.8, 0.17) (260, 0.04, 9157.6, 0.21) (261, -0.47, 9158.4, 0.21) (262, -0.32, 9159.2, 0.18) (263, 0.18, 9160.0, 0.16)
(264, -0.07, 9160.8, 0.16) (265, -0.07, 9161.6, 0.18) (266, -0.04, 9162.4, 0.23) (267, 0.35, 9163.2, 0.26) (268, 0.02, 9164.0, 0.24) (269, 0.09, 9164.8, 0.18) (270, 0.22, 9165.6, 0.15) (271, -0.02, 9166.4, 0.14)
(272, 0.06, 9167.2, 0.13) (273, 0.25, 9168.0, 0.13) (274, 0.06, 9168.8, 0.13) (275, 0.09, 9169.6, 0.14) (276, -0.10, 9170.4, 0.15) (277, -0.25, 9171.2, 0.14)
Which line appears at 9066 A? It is H-alpha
